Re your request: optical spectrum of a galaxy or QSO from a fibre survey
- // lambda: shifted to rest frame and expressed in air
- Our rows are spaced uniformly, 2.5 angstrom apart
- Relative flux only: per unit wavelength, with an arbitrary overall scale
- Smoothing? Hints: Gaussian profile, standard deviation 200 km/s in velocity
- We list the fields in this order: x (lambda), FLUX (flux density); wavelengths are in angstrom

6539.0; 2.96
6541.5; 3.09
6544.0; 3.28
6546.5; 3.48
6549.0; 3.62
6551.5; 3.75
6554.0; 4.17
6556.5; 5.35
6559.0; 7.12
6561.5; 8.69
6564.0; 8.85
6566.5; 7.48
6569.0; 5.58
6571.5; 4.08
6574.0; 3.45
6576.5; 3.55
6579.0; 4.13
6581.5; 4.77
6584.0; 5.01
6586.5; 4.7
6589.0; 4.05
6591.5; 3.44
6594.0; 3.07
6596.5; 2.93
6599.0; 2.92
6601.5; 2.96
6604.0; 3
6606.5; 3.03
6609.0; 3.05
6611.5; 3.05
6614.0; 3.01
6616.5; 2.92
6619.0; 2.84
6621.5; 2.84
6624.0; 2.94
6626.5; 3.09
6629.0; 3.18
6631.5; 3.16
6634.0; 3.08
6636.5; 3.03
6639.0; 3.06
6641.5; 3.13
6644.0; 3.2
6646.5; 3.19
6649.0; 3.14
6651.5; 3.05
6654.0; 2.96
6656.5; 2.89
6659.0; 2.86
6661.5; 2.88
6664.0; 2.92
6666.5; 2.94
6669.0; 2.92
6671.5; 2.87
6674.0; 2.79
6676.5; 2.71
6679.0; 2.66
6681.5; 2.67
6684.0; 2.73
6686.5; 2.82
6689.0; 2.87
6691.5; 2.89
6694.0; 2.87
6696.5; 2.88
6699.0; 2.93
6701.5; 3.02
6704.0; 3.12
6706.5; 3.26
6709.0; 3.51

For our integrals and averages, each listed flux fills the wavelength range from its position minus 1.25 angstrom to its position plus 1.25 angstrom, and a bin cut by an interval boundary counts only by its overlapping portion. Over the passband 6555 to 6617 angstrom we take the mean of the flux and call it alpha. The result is 4.42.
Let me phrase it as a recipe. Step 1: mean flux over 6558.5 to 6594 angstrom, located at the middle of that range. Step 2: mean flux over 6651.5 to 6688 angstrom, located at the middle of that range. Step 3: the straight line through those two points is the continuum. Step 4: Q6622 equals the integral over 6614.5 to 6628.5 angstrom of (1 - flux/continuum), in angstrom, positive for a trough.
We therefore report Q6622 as 3.87 angstrom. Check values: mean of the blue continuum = 5.23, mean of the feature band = 2.94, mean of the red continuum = 2.84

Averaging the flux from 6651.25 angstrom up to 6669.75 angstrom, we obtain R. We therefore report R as 2.92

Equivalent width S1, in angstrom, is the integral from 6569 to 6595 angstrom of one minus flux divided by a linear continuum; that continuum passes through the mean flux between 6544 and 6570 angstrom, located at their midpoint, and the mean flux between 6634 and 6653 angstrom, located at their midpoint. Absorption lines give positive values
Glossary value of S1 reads 4.4 angstrom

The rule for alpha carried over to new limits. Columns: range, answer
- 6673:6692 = 2.76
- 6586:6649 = 3.14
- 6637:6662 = 3.04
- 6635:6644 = 3.09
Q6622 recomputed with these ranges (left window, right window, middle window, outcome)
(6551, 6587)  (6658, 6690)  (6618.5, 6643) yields 5.3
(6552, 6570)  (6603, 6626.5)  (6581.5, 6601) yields 3.6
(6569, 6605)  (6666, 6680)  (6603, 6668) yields 4.2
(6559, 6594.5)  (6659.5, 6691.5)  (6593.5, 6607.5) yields 4.9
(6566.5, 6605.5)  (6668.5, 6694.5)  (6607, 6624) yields 3.0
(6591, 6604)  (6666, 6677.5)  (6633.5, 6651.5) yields -1.2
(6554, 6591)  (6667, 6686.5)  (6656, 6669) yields 1.0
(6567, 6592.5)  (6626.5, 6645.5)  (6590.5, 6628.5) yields 7.1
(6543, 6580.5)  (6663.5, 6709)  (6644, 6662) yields 2.5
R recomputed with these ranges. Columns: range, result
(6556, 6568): 7.59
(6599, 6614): 3.01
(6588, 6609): 3.16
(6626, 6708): 2.96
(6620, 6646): 3.07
